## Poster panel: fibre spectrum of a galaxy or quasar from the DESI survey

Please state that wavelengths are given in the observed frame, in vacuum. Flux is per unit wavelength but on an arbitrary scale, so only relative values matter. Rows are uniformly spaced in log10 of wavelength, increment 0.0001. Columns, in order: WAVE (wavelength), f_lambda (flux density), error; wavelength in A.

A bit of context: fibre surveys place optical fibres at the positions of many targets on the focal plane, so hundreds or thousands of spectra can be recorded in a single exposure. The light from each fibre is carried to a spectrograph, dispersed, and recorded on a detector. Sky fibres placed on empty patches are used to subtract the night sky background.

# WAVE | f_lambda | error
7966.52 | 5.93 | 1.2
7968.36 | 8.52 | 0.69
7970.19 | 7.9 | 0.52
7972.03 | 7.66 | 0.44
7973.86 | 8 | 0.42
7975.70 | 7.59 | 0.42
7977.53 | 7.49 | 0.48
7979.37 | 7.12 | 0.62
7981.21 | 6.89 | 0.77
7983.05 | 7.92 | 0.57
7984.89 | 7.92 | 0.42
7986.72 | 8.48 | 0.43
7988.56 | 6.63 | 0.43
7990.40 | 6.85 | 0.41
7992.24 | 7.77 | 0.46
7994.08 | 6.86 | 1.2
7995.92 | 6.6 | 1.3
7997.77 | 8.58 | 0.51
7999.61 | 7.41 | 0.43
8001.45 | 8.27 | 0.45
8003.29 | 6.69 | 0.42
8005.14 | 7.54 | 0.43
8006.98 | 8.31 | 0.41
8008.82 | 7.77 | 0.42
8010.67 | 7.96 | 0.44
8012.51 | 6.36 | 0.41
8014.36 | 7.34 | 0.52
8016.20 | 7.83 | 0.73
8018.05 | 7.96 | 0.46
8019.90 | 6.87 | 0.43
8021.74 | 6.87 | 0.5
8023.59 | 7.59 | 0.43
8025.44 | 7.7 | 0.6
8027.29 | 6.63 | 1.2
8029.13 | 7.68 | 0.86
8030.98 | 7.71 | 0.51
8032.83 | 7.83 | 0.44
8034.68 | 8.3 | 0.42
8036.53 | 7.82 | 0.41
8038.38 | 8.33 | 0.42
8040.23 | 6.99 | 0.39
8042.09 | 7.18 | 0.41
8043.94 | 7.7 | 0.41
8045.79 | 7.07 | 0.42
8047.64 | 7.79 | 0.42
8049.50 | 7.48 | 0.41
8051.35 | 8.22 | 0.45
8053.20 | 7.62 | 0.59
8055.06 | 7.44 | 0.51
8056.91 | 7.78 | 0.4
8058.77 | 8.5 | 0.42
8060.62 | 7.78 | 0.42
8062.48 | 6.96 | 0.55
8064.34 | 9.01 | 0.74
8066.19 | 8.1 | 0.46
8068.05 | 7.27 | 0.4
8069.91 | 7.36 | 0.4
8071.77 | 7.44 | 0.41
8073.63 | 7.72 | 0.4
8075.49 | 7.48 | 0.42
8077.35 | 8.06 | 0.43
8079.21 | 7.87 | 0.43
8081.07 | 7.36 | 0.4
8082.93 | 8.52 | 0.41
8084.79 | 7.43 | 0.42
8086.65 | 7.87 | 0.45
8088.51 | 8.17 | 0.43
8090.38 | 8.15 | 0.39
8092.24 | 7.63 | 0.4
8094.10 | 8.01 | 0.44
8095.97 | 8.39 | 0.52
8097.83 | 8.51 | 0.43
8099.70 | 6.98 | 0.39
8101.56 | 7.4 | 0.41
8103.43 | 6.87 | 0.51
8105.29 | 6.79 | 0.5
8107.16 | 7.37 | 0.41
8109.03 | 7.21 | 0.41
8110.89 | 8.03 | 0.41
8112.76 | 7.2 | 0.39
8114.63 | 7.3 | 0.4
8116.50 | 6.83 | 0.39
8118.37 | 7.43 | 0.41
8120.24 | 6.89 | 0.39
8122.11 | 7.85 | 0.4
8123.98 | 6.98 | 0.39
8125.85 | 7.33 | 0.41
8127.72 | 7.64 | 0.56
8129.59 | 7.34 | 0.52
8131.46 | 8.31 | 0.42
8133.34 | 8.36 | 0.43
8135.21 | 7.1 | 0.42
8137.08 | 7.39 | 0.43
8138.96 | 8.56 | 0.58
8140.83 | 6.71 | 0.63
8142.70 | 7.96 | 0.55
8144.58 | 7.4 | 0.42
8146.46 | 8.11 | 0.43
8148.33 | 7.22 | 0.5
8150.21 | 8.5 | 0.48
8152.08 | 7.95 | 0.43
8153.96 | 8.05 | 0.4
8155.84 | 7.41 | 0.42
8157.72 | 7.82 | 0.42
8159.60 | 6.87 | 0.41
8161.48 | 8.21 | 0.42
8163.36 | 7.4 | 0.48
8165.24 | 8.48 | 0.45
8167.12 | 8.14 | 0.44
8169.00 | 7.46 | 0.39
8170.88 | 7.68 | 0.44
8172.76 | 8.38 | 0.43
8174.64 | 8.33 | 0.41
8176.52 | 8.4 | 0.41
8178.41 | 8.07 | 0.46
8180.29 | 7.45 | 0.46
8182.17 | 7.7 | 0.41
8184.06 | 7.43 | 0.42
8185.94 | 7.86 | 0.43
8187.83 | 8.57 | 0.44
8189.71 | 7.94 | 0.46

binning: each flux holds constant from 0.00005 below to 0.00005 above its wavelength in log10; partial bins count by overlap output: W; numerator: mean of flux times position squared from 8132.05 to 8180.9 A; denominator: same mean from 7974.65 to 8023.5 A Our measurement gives 1.09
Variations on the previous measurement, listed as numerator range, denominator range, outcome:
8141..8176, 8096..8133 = 1.07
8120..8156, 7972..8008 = 1.06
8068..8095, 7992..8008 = 1.05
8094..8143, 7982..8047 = 1.02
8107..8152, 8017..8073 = 1.01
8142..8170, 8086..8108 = 1.03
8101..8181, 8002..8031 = 1.06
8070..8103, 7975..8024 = 1.07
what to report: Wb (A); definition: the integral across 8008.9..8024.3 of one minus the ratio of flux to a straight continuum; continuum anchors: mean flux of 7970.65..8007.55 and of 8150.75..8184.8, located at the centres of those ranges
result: 0.4 A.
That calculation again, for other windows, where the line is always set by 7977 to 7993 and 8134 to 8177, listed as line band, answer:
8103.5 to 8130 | 1.51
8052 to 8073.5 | -0.41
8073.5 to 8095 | -0.58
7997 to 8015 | -0.31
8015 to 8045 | -0.06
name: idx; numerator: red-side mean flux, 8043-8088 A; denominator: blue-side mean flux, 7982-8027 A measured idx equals 1.0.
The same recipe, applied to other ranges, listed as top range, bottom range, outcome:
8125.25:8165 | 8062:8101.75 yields 0.99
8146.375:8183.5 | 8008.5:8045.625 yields 1.05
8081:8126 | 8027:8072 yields 0.98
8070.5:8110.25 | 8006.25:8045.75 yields 1.02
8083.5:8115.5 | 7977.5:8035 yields 1.02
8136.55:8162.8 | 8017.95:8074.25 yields 1.01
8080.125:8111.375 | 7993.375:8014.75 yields 1.03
